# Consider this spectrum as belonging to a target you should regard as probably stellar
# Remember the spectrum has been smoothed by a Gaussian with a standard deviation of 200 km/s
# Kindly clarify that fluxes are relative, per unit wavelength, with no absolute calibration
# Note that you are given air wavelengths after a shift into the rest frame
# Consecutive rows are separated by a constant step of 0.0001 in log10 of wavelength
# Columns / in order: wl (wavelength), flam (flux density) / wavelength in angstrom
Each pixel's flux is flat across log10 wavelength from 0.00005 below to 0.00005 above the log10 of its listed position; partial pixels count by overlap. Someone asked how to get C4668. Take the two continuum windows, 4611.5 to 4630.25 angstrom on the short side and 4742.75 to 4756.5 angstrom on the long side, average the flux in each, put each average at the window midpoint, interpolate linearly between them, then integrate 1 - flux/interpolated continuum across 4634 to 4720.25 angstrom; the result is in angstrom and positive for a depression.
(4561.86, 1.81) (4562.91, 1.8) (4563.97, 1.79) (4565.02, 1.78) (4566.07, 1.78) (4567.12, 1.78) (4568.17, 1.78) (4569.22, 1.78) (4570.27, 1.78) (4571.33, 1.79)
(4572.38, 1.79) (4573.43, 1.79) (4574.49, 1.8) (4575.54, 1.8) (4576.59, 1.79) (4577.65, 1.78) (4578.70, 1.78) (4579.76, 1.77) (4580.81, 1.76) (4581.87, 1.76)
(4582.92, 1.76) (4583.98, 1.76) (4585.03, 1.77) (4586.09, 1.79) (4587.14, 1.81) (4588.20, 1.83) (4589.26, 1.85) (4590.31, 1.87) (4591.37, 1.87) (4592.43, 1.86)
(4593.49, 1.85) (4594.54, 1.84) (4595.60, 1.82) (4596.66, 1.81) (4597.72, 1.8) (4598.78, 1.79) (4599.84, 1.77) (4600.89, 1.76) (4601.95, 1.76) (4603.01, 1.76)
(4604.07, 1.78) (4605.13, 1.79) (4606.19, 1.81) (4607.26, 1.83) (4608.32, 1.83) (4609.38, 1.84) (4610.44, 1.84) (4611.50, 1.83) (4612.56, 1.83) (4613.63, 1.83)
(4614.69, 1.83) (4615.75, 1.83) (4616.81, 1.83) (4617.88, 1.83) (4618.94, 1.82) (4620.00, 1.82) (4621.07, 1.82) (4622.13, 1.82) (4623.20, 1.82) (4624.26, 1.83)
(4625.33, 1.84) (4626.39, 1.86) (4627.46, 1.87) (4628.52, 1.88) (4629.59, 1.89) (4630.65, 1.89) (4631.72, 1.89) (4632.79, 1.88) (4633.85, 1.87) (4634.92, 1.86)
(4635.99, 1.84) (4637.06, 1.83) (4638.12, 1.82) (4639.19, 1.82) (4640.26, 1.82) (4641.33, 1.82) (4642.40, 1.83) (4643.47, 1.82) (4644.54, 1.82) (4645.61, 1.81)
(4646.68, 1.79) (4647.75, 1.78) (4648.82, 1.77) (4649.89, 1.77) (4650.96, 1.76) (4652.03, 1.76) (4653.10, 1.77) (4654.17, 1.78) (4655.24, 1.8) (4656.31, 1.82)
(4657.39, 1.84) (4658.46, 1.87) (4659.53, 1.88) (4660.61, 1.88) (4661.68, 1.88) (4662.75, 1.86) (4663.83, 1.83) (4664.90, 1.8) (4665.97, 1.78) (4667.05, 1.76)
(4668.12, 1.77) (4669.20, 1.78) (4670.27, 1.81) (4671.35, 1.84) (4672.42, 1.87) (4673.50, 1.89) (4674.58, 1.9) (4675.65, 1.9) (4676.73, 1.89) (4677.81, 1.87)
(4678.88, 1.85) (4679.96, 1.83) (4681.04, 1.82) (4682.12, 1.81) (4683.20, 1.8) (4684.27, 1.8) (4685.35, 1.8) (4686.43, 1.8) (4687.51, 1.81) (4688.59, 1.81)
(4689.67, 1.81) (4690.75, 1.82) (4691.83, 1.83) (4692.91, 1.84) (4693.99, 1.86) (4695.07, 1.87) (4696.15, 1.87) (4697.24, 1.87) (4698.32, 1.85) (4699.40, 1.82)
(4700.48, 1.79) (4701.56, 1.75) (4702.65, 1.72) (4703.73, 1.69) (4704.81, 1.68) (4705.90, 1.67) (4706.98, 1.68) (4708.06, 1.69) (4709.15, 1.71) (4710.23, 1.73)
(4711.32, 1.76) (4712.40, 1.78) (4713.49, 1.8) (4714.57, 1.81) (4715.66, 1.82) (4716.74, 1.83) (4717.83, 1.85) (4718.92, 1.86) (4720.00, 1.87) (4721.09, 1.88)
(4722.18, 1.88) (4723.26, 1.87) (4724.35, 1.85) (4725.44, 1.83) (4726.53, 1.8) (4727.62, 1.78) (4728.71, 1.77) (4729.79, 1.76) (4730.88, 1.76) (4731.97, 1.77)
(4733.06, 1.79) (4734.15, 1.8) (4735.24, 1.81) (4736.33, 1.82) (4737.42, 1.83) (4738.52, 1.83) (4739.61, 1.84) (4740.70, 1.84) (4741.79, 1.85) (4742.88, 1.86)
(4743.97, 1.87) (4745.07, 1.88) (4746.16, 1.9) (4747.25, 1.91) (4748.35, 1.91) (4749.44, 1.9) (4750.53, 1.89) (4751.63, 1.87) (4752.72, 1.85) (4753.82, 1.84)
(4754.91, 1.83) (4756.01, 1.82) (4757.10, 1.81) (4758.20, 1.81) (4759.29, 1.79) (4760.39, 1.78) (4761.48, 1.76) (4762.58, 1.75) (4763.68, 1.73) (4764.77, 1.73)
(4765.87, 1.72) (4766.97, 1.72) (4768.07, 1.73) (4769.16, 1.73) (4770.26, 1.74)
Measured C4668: 2.0 angstrom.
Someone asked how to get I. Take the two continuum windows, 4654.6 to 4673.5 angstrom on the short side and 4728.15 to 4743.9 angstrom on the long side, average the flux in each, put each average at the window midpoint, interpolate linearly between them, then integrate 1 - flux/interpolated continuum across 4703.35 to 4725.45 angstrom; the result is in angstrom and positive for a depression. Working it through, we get 0.4 angstrom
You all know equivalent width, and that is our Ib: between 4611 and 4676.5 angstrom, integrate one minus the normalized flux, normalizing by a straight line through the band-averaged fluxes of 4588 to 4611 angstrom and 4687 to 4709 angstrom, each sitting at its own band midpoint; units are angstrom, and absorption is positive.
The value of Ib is -1.0 angstrom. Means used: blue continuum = 1.82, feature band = 1.83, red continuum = 1.78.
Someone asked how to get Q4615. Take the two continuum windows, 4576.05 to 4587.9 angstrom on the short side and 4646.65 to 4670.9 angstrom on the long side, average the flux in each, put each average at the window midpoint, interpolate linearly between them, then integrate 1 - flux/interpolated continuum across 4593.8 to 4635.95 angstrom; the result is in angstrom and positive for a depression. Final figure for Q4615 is -0.9 angstrom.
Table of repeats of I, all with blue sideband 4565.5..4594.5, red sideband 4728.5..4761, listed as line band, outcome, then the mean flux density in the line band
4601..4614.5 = 0.0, 1.81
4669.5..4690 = -0.2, 1.84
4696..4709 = 0.5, 1.75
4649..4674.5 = 0.0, 1.82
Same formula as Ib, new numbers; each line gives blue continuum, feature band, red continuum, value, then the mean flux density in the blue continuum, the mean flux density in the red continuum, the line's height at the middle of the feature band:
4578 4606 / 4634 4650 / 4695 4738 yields -0.17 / 1.8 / 1.79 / 1.8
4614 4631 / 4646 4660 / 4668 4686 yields 0.31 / 1.84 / 1.84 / 1.84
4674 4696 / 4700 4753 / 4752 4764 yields 0.16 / 1.84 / 1.8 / 1.82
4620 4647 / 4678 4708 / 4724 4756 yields 0.66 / 1.84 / 1.84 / 1.84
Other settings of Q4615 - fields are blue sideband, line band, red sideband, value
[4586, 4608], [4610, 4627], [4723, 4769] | -0.2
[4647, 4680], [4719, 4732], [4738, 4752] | 0.3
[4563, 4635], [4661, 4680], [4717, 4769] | -0.2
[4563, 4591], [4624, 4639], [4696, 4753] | -0.5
